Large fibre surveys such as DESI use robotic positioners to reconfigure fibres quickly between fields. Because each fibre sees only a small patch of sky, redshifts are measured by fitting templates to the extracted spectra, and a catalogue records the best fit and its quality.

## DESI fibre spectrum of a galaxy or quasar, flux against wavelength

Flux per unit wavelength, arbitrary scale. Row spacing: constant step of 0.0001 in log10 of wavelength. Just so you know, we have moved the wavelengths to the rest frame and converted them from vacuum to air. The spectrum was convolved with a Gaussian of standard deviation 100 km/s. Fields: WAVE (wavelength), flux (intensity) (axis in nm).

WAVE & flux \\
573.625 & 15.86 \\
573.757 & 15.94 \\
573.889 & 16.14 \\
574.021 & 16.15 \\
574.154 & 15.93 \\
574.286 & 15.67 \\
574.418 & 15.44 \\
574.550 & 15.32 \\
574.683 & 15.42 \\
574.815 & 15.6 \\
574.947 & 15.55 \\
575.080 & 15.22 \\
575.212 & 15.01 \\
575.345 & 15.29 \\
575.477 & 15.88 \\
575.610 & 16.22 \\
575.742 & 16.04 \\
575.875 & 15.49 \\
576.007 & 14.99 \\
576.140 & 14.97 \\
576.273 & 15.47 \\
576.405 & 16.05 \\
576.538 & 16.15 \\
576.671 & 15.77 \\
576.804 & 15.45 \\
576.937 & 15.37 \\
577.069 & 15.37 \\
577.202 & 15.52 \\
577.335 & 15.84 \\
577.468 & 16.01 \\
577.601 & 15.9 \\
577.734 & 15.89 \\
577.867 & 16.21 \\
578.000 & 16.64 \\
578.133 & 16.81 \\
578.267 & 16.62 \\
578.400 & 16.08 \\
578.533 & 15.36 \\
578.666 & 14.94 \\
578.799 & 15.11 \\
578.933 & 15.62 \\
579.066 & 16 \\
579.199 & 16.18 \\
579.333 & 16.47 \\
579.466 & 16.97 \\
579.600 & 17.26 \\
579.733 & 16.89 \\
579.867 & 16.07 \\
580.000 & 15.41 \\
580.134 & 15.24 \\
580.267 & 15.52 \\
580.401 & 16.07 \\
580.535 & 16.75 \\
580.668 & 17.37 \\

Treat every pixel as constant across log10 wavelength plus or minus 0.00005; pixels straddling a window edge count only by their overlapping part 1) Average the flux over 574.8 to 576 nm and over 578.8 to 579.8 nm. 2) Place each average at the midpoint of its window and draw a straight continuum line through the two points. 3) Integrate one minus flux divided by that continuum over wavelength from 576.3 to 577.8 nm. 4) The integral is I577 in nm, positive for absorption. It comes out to 0.015 nm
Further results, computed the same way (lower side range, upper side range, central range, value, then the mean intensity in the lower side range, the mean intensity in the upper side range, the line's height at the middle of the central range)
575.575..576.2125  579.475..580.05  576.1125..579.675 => 0.02 nm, 15.5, 16.5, 16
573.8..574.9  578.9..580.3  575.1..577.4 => 0.04 nm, 15.7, 16.2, 15.9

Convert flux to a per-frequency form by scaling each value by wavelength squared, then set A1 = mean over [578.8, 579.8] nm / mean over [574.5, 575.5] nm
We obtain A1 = 1.1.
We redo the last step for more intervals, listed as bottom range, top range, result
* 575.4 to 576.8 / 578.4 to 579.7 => 1.03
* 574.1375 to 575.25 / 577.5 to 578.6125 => 1.06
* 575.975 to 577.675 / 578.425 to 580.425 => 1.03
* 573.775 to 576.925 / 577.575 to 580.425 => 1.04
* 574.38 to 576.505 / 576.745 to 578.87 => 1.03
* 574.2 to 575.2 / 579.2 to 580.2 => 1.07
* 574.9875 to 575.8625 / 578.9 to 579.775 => 1.07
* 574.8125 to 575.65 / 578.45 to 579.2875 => 1.02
